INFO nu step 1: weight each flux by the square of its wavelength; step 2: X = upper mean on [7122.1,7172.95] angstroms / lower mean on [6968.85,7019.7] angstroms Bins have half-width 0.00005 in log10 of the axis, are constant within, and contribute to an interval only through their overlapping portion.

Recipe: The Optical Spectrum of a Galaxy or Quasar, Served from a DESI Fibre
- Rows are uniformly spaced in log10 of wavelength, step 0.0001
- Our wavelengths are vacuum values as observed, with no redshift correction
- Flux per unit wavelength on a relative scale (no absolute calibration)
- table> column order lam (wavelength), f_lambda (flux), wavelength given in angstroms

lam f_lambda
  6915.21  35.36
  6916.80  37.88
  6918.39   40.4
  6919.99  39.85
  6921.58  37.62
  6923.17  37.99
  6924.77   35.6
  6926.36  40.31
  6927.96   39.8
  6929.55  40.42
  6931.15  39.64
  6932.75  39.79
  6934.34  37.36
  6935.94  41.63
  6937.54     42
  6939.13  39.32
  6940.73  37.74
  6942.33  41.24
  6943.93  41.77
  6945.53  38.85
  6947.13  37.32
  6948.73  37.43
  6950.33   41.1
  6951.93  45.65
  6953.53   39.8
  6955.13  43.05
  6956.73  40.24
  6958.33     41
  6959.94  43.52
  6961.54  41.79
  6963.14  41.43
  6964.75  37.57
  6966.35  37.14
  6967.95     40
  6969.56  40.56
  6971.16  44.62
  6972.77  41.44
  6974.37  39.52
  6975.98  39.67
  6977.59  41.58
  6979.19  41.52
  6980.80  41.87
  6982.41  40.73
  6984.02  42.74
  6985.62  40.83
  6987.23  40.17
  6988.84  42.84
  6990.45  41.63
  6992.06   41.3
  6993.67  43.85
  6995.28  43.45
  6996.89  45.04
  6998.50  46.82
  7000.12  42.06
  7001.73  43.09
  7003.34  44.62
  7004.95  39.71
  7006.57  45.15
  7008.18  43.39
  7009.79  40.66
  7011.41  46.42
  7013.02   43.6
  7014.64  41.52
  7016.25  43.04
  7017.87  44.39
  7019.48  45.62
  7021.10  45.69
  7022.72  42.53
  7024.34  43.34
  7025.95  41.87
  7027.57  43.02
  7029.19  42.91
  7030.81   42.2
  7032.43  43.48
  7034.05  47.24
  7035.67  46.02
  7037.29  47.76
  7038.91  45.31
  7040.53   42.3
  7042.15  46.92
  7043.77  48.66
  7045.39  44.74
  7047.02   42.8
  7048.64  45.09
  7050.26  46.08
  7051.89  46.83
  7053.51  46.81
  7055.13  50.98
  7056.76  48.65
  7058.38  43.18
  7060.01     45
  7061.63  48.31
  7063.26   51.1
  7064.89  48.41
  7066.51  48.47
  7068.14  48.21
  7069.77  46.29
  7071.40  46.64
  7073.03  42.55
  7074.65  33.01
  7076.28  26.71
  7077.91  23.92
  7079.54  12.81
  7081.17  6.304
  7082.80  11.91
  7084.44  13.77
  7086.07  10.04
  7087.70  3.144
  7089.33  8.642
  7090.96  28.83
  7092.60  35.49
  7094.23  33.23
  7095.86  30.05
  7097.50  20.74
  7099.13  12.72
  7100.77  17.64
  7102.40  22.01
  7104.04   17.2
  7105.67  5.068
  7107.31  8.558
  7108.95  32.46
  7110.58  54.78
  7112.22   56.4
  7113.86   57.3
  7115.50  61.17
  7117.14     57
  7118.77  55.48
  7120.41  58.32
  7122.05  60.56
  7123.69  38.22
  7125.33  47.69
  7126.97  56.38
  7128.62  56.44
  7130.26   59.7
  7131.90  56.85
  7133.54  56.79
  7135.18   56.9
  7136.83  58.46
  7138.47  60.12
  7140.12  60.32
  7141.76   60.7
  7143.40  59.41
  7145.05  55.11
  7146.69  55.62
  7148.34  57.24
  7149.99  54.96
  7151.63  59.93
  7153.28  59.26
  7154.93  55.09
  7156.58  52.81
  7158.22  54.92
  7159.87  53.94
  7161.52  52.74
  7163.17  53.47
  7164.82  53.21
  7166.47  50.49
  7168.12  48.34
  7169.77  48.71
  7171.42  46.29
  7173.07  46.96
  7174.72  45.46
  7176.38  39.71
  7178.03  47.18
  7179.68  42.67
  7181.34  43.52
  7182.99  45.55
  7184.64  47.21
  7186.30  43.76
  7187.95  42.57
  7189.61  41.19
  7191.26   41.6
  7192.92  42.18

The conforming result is 1.34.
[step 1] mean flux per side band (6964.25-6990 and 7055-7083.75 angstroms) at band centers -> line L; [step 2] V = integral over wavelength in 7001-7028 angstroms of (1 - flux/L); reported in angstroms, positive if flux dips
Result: -2.7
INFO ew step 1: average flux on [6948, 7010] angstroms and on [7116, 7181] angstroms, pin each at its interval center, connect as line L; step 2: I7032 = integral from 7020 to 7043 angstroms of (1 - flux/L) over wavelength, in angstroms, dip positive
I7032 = 0.6 angstroms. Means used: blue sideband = 41.8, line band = 44.3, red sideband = 53.6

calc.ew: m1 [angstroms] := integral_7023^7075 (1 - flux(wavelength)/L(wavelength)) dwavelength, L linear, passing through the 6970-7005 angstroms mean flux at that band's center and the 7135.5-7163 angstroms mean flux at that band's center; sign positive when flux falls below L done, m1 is 2.5 angstroms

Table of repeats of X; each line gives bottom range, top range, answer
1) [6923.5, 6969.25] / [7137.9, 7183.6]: 1.39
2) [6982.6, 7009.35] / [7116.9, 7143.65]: 1.37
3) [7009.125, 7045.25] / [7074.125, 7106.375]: 0.43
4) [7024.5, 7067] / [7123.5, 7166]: 1.25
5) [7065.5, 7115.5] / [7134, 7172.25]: 2.02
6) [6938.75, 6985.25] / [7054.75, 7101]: 0.78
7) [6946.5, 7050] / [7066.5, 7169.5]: 1.02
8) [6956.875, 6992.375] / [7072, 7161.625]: 1.04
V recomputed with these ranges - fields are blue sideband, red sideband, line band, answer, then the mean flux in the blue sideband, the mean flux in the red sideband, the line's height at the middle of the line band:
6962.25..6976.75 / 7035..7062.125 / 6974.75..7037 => -0.14 angstroms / 40.2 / 46.2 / 43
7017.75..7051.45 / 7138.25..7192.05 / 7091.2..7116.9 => 8.83 angstroms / 44.7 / 50.8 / 47.9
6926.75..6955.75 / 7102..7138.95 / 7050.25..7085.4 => 5.97 angstroms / 40.2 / 47.7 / 45.5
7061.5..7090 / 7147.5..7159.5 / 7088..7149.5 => 2.16 angstroms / 29.1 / 56.2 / 44.1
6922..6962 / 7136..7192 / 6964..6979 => 0.47 angstroms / 40.1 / 51.1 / 41.6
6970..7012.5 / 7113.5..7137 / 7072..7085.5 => 7.78 angstroms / 42.5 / 55.7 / 51.1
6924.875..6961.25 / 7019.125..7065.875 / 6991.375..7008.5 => -0.06 angstroms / 40.3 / 45.6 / 43.4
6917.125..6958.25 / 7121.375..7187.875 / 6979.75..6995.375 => 0.32 angstroms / 39.8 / 52.4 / 42.7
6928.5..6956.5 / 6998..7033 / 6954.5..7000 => 0.10 angstroms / 40.2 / 43.4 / 41.7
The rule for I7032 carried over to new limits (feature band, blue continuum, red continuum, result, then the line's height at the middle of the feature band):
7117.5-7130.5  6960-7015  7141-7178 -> -0.9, 50.6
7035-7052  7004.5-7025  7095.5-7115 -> -3.0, 38.7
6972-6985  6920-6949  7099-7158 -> 0.1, 41.5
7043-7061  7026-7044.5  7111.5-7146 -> 0.3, 47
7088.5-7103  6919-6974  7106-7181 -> 7.7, 49.2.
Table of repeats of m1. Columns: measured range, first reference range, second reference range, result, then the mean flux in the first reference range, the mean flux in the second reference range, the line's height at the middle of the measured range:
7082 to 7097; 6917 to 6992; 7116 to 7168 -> 9.32 angstroms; 40.4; 55.7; 51.4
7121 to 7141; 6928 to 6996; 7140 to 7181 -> -2.02 angstroms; 40.8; 52.3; 50.6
